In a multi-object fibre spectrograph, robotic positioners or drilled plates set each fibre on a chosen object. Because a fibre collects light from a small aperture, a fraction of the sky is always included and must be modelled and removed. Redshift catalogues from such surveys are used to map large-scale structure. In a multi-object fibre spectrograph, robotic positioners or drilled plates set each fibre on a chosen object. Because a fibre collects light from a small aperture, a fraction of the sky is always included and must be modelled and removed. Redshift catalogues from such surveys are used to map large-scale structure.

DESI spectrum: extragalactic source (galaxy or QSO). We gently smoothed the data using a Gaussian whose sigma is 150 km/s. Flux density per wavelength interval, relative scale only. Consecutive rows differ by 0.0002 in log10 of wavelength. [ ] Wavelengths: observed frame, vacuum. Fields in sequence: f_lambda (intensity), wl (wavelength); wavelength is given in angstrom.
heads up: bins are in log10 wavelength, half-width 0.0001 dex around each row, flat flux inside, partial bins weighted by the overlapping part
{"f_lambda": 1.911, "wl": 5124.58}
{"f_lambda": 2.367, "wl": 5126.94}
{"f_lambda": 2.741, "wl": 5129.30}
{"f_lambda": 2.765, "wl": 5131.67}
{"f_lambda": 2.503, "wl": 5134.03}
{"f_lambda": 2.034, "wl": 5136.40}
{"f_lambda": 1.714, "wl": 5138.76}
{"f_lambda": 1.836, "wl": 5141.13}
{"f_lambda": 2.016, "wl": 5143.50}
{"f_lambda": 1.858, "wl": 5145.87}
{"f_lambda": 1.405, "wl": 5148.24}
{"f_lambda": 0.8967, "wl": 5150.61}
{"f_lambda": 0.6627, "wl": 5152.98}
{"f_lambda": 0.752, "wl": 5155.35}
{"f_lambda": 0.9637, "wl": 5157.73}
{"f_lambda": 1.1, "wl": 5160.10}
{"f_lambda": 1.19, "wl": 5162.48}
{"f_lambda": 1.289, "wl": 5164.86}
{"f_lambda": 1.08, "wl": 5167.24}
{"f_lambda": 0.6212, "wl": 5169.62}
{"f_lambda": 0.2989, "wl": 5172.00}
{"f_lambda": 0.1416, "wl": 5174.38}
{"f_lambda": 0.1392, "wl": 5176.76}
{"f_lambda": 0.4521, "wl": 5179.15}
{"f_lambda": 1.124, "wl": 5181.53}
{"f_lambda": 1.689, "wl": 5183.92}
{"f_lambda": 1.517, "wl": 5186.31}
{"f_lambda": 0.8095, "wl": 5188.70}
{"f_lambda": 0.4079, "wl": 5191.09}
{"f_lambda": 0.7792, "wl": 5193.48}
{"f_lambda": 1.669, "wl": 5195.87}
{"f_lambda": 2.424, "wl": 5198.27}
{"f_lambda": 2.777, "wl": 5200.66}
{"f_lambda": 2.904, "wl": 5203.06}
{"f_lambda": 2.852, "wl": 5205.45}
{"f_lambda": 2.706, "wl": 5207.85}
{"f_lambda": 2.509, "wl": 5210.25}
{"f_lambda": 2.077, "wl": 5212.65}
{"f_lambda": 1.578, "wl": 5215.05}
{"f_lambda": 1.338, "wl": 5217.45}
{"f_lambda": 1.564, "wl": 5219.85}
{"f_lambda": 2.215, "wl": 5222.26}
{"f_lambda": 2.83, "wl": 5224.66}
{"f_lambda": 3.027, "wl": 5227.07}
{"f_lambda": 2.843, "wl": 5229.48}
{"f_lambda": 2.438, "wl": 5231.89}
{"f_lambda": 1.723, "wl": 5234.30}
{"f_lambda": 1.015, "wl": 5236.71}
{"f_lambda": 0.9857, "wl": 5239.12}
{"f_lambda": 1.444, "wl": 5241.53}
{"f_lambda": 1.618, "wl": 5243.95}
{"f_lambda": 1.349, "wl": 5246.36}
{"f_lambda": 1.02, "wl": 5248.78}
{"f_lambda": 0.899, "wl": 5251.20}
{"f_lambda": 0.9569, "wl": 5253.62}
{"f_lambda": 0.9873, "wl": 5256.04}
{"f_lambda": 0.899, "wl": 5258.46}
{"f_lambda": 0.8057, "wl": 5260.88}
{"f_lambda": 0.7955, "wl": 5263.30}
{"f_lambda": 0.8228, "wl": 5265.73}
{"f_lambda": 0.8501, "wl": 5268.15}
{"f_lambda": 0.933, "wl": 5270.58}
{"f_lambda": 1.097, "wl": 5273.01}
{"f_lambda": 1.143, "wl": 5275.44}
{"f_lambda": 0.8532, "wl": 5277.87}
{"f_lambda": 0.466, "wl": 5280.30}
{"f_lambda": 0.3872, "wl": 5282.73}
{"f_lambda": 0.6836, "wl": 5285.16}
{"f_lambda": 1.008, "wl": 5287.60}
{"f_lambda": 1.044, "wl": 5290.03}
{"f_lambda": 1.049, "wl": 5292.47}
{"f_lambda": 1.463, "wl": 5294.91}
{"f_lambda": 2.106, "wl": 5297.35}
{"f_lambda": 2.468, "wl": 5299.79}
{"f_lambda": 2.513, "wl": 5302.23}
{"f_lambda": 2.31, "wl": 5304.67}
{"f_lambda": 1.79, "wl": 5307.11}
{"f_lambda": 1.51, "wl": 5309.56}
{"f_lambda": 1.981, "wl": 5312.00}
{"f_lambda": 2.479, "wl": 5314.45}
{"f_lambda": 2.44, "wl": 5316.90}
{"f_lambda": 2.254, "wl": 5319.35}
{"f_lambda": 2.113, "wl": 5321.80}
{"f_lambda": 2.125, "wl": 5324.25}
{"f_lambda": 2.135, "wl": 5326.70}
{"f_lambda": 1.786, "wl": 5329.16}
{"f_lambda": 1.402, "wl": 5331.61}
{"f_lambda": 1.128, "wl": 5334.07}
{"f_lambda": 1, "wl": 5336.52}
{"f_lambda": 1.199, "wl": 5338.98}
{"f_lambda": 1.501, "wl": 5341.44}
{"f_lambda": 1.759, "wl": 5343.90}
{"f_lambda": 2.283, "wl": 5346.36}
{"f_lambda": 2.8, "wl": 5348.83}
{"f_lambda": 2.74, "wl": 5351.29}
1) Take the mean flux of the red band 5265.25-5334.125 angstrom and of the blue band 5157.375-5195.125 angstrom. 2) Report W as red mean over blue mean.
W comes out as 1.80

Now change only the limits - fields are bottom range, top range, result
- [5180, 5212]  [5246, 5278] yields 0.51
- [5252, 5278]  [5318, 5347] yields 1.86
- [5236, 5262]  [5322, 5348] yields 1.53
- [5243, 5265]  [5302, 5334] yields 1.97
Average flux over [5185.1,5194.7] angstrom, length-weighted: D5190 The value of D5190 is 0.882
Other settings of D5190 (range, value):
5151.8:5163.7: 0.935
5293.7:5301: 2.01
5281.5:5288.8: 0.692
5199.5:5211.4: 2.75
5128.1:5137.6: 2.51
